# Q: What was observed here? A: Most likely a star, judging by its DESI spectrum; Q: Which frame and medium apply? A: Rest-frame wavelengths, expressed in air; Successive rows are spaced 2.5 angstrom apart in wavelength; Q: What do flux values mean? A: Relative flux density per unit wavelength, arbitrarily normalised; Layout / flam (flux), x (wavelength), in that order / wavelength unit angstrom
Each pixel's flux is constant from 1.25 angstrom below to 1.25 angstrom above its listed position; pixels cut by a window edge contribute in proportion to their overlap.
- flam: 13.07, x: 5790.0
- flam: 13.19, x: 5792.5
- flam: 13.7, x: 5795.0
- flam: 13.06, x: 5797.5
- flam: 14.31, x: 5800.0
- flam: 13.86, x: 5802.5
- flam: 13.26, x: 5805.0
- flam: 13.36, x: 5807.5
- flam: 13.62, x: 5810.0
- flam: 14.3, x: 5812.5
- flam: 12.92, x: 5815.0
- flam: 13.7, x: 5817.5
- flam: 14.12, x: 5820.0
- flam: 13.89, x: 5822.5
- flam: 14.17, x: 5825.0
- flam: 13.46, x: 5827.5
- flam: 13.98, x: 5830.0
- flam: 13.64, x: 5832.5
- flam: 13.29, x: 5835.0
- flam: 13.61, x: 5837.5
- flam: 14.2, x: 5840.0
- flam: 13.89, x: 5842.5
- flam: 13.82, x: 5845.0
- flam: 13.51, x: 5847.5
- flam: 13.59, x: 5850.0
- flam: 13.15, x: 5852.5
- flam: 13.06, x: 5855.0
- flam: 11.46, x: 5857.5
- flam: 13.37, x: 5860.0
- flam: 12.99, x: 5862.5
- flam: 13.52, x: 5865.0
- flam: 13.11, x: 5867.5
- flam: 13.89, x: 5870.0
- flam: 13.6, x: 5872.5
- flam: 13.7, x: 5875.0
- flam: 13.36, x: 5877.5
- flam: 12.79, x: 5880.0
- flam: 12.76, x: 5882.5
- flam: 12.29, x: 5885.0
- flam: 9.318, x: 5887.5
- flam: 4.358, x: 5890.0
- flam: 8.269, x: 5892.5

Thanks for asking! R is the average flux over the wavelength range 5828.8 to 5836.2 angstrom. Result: 13.6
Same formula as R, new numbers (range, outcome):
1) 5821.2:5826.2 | 14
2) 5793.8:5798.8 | 13.4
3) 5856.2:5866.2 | 12.8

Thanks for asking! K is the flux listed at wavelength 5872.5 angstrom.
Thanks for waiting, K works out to 13.6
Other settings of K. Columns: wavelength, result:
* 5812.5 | 14.3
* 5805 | 13.26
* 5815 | 12.92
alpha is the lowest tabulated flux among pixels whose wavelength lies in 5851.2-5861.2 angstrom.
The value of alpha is 11.46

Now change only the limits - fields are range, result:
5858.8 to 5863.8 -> 12.99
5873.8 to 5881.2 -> 12.79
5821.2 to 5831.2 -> 13.46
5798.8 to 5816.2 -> 12.92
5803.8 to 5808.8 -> 13.26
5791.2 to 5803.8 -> 13.06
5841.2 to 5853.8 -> 13.15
